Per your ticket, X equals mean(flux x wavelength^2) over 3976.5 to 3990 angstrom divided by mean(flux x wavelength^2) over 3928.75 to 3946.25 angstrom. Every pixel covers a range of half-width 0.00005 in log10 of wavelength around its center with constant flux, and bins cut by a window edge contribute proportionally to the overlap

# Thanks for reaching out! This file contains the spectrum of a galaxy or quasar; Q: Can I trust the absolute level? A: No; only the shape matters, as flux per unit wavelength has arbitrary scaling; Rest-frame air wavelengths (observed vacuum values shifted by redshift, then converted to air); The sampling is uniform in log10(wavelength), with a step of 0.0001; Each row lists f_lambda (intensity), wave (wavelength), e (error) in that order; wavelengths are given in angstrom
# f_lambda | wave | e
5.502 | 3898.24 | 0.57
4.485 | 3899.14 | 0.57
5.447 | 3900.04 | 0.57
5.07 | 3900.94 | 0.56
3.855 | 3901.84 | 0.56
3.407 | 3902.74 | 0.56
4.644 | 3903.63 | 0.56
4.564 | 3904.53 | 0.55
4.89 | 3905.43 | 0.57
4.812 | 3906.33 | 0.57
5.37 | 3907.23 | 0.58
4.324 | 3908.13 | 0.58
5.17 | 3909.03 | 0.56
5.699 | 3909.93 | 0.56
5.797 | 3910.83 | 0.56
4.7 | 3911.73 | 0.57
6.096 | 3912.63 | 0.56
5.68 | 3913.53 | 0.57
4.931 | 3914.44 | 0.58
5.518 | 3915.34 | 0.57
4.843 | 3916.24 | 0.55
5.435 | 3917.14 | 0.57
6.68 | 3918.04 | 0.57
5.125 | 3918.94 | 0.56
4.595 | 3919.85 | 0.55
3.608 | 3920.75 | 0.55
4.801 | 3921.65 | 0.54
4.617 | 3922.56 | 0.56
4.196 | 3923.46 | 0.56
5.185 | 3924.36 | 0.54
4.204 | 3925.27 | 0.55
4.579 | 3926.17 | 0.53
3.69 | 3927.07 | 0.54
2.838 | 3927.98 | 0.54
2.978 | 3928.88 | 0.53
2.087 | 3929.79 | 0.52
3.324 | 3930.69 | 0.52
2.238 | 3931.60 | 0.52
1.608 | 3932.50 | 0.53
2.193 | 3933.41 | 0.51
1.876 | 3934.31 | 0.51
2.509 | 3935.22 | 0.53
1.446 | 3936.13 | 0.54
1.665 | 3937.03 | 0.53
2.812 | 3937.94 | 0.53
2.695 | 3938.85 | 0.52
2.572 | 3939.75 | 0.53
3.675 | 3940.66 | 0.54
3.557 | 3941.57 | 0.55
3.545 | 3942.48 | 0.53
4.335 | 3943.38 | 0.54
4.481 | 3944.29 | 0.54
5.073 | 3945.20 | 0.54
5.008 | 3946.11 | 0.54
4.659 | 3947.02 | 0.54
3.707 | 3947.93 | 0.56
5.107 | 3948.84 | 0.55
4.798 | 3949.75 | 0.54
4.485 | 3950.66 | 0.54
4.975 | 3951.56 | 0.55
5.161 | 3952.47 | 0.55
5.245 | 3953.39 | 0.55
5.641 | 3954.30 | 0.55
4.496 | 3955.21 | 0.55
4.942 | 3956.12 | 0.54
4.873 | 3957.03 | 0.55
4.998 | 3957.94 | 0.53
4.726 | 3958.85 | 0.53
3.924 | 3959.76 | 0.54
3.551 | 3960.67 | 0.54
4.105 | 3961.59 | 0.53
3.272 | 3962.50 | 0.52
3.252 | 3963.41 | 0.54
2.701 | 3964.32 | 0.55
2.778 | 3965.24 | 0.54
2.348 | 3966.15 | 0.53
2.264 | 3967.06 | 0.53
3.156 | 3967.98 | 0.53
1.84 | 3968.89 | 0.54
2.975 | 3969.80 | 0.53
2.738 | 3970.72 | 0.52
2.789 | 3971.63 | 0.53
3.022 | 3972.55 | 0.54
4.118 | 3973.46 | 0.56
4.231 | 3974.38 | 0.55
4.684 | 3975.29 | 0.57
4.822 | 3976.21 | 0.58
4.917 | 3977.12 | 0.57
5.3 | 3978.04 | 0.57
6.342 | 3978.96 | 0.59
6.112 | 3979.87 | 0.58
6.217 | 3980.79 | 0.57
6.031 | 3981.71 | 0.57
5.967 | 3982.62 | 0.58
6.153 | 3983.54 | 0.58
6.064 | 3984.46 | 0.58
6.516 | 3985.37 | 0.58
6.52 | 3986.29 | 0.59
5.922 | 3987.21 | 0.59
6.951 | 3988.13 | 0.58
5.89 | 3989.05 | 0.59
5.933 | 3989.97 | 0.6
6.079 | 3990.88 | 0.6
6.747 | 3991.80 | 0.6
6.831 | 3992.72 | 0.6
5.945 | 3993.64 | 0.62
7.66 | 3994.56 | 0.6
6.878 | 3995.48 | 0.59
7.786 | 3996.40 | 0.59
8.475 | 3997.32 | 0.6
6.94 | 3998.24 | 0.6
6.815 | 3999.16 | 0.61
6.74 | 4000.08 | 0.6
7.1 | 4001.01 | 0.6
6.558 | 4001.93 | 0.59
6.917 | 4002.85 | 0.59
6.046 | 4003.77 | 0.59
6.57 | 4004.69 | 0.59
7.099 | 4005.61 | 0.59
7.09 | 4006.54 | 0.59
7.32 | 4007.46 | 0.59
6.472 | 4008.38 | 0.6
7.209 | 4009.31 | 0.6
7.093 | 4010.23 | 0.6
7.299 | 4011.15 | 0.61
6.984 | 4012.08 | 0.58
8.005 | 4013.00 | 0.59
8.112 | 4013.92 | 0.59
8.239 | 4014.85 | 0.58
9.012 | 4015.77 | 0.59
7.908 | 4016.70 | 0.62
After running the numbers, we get 2.10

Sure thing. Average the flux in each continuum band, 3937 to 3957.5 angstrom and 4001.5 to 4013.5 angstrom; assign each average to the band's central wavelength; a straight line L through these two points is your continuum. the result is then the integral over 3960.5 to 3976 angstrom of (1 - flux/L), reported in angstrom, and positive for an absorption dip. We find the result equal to 6.1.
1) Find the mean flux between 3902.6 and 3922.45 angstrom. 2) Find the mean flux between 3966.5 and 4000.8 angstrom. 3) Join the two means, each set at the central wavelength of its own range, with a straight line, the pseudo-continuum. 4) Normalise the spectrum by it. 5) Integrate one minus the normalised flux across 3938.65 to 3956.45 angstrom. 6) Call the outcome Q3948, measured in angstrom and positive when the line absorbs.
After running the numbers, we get 2.90 angstrom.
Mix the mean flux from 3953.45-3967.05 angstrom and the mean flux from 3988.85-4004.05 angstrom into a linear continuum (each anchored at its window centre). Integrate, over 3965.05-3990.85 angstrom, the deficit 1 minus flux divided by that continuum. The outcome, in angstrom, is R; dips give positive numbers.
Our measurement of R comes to 3.3 angstrom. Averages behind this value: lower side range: 3.95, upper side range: 6.81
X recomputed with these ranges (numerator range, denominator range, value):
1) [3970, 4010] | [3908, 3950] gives 1.56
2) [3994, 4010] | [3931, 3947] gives 2.37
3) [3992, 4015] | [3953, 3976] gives 1.95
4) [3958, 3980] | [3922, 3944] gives 1.22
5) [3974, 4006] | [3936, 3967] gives 1.63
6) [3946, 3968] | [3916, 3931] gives 0.99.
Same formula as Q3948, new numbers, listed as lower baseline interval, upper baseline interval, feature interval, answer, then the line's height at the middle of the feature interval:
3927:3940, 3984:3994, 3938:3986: -0.71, 4.41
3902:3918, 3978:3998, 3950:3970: 6.86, 5.99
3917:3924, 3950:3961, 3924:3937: 5.34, 4.84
